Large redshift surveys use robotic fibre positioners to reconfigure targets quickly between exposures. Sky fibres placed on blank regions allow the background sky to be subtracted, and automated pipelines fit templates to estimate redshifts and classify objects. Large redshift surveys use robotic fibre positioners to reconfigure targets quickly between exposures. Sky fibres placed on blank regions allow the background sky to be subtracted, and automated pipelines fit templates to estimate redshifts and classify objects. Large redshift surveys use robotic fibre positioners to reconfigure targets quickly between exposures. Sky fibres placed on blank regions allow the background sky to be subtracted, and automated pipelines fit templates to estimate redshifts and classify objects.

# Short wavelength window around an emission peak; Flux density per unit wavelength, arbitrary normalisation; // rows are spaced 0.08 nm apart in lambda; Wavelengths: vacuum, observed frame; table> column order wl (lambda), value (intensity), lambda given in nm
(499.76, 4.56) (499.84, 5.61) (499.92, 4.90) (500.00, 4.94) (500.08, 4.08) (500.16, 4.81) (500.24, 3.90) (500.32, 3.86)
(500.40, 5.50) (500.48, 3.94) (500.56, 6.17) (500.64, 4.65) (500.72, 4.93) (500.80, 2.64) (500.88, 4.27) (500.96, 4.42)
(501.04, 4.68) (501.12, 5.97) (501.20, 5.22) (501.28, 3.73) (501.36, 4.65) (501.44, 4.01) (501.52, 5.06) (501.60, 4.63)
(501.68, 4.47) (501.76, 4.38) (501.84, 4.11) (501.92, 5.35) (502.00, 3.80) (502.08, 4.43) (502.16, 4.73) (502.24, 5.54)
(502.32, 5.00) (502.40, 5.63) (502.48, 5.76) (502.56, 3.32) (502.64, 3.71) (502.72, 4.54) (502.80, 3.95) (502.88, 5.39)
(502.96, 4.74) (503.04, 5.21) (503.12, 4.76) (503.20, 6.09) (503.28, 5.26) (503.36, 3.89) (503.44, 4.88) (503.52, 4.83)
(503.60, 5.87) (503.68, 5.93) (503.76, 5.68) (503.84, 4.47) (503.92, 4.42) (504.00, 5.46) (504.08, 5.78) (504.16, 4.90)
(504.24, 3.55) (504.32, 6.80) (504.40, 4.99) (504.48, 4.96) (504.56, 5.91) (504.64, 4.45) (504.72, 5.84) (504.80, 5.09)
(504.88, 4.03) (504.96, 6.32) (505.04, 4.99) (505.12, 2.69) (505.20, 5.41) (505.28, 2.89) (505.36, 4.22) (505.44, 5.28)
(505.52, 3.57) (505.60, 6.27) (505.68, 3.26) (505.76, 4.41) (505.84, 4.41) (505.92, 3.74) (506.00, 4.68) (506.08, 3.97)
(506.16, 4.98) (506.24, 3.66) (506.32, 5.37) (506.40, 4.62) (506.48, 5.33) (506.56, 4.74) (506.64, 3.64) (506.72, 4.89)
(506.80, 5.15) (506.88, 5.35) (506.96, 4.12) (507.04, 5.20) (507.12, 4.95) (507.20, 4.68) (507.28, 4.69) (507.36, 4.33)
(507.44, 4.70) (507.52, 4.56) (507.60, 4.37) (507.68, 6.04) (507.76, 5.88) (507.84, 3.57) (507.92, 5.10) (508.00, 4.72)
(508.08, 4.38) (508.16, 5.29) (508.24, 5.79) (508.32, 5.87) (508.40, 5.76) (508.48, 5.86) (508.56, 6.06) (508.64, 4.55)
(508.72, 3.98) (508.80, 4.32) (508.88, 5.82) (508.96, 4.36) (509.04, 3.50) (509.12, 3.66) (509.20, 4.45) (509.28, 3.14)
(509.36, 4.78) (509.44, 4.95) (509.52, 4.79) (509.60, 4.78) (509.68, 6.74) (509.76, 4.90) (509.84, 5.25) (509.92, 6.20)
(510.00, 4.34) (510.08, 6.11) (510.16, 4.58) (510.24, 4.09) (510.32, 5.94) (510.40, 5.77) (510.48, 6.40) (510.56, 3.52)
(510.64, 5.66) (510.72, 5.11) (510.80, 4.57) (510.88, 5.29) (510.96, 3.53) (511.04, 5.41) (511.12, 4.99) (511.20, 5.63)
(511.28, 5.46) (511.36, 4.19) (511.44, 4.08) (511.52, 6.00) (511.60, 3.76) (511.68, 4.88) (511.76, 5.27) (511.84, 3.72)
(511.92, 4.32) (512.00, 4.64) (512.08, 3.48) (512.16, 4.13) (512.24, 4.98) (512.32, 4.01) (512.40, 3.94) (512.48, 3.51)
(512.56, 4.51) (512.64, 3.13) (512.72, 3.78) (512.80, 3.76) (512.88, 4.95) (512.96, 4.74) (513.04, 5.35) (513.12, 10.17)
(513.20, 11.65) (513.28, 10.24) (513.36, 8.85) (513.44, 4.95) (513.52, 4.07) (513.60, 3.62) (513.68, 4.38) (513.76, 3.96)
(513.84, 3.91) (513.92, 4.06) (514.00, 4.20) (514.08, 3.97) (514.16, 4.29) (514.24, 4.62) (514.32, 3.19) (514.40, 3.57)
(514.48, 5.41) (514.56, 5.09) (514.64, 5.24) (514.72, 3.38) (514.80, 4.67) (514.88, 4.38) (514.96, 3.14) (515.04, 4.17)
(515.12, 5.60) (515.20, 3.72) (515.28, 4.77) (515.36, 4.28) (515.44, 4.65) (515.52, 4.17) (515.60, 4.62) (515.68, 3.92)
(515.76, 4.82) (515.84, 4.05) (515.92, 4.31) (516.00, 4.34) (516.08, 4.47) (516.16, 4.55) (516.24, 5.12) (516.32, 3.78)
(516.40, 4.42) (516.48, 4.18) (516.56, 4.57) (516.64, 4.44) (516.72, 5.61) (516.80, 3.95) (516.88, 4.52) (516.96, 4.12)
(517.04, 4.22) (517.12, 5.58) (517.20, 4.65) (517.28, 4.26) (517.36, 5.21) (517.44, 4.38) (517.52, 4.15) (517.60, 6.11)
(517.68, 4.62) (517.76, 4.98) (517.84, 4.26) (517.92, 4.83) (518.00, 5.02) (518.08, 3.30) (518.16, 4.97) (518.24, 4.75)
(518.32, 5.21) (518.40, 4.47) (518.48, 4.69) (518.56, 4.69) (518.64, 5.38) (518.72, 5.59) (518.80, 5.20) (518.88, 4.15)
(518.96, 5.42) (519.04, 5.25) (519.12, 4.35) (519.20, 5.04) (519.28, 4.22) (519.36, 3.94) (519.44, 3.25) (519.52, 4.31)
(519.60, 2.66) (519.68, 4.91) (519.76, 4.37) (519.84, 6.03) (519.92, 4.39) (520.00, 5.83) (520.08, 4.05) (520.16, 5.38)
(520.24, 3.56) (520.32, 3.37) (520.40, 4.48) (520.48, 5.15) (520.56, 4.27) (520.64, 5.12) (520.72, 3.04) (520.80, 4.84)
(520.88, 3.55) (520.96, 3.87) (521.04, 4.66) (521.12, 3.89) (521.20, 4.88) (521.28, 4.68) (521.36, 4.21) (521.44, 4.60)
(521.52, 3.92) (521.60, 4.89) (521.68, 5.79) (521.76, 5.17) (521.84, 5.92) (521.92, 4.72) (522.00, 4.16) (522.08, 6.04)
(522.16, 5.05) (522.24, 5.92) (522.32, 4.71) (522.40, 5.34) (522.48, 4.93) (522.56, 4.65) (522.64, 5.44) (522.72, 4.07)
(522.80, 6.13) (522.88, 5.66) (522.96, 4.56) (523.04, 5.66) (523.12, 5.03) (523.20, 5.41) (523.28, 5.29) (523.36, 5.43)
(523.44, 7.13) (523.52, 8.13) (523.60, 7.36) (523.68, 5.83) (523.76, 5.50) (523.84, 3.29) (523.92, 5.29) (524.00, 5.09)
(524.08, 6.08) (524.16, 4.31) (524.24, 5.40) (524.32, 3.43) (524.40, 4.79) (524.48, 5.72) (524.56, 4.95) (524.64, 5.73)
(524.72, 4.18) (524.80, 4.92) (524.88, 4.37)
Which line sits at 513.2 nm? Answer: H-beta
